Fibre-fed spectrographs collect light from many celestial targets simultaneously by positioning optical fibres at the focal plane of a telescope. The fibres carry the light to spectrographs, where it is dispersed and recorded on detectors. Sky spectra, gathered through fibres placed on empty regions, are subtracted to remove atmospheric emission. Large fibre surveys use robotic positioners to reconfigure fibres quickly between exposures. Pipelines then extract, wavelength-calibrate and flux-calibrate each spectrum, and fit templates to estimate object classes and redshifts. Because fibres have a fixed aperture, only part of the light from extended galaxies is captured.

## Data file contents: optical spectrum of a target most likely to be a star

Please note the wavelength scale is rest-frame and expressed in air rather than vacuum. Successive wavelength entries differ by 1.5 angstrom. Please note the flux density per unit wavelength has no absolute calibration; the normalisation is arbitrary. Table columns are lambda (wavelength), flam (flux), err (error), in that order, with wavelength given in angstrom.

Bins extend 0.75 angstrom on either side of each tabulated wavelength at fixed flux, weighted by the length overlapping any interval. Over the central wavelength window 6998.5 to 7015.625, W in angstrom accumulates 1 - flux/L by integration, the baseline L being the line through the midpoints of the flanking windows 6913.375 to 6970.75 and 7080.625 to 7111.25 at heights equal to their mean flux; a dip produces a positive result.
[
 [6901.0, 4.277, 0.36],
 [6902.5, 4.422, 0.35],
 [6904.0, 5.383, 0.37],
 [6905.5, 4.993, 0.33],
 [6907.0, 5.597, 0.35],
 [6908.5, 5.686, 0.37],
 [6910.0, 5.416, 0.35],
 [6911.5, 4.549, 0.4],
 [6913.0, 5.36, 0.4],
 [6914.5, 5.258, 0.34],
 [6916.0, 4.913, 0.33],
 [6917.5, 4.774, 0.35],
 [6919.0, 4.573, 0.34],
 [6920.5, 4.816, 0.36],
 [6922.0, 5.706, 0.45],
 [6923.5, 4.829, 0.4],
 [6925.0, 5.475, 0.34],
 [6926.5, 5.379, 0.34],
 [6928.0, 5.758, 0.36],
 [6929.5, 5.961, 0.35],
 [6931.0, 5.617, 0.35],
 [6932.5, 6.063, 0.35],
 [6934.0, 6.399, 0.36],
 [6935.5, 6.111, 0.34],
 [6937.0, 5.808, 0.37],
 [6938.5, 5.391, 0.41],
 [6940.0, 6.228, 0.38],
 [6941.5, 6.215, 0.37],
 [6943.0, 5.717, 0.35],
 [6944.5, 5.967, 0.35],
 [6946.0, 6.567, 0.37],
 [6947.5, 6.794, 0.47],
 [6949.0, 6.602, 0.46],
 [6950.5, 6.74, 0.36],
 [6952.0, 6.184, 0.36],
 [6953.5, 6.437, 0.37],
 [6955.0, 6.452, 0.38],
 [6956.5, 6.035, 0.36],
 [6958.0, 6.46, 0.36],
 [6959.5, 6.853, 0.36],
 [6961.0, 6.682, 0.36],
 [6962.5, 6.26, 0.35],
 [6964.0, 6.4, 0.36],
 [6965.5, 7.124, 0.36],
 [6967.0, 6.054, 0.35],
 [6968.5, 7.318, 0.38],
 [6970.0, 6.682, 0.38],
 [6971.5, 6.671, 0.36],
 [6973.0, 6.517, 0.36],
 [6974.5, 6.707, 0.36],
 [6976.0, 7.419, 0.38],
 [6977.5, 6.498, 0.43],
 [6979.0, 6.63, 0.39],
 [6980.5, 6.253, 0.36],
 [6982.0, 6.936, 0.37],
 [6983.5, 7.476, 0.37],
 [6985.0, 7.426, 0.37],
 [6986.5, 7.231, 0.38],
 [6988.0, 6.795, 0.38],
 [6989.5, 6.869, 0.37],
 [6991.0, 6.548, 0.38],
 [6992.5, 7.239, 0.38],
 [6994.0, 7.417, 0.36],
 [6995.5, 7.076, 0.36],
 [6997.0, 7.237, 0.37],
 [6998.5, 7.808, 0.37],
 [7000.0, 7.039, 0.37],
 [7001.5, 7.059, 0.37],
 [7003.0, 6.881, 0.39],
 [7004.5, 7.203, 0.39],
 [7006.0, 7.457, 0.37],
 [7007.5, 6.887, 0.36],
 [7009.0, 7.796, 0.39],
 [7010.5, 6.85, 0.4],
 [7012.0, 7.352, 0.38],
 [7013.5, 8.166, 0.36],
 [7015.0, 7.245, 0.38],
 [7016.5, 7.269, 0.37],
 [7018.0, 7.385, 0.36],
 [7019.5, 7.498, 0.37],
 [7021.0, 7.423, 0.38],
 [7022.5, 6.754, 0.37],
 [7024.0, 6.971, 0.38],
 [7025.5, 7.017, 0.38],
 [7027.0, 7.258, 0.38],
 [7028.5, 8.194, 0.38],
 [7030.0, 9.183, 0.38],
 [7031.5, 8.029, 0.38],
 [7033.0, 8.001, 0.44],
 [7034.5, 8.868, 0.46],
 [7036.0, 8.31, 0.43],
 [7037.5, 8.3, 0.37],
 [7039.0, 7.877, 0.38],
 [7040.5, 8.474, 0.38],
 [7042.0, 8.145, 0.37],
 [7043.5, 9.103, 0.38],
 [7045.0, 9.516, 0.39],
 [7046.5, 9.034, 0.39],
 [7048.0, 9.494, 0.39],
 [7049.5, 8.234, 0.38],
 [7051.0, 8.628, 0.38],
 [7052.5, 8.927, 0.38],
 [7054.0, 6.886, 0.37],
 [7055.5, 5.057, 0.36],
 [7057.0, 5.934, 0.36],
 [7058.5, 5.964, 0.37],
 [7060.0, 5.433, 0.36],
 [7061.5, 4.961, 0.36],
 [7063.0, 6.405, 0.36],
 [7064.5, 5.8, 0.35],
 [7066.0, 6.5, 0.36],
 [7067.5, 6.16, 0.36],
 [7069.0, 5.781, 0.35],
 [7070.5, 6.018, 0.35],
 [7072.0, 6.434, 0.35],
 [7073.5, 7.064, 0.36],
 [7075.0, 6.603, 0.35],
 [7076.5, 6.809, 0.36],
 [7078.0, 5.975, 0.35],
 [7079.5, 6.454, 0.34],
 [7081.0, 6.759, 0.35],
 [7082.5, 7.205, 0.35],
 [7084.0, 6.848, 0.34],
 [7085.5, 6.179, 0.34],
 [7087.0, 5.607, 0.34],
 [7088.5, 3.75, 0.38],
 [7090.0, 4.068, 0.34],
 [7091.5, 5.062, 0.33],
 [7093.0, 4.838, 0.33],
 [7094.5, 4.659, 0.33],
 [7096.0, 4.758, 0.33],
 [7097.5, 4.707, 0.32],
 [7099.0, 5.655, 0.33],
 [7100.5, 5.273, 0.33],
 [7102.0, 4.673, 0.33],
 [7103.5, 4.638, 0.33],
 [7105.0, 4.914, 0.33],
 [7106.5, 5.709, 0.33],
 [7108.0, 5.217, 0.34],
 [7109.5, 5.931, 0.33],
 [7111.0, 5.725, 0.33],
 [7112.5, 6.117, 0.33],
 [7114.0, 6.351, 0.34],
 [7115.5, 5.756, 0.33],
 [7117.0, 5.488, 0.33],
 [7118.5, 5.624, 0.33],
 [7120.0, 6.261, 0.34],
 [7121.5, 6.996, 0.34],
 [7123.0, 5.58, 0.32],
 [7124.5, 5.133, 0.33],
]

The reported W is -4.7 angstrom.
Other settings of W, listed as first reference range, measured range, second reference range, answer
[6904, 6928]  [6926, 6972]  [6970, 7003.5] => -2.1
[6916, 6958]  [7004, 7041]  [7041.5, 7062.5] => -3.0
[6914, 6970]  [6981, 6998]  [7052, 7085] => -2.7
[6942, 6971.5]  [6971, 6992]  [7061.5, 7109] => -1.7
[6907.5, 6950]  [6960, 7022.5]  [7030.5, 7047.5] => 2.0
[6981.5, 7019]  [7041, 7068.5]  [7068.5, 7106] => -4.3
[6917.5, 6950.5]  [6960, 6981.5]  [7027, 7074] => -1.2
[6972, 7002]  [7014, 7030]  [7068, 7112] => -2.1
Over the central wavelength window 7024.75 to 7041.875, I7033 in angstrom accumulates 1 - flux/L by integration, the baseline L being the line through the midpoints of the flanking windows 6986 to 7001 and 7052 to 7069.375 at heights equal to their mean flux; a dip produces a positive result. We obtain -4.2 angstrom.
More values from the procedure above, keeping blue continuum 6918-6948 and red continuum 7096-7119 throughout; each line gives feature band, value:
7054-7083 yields -3.6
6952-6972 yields -3.0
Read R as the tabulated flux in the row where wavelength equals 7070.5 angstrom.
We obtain 6.018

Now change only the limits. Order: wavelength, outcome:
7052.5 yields 8.927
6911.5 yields 4.549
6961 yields 6.682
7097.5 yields 4.707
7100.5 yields 5.273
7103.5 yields 4.638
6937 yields 5.808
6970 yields 6.682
